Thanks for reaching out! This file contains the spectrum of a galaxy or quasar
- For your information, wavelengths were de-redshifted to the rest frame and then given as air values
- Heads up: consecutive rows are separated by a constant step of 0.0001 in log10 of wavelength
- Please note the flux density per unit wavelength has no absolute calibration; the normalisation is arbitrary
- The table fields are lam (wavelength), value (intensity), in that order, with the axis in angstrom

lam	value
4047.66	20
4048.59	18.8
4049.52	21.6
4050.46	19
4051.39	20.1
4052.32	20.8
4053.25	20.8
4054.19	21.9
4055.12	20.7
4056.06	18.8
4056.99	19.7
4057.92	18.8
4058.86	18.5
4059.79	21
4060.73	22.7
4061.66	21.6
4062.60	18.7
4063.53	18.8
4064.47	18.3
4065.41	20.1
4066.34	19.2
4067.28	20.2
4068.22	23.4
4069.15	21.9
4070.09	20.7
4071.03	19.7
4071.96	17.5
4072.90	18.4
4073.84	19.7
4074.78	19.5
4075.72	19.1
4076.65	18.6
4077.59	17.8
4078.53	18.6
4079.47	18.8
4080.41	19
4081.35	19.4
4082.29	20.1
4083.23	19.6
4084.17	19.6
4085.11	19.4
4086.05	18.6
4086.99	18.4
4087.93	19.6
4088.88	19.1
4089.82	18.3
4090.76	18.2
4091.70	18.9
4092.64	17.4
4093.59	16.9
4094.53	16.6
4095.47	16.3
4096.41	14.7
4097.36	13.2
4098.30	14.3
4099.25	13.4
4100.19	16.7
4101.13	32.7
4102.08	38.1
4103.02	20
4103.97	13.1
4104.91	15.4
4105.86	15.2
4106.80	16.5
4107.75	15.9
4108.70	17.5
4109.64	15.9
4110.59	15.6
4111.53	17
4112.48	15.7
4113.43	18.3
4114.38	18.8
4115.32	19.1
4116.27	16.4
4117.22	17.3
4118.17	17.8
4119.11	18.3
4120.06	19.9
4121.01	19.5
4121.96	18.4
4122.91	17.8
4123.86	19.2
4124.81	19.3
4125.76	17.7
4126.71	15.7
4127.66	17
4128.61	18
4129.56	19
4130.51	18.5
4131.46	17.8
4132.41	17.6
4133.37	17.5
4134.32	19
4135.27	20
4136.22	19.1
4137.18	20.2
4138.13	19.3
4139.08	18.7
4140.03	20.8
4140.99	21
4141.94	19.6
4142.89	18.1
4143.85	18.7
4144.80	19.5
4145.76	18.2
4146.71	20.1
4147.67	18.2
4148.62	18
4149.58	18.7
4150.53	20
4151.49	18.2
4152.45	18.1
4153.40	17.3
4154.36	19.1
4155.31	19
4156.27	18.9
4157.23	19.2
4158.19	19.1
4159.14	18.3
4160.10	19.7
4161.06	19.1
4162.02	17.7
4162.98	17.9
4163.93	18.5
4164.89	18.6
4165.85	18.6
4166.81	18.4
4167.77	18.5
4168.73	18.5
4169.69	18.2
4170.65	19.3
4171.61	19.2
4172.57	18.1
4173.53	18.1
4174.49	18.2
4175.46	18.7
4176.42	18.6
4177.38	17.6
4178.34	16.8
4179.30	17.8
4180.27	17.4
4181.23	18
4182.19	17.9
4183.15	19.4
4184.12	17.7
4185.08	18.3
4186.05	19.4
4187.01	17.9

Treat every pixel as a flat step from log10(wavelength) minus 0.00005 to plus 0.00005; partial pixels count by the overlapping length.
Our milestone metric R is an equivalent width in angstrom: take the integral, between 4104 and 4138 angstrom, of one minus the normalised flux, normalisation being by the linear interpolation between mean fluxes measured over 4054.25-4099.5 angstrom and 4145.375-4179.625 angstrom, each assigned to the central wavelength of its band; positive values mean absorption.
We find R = 1.7 angstrom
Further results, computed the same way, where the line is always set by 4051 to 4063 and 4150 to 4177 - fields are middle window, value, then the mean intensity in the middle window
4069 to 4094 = 1.2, 19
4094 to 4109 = 1.2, 18.1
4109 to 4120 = 1.1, 17.4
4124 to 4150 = 0.4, 18.7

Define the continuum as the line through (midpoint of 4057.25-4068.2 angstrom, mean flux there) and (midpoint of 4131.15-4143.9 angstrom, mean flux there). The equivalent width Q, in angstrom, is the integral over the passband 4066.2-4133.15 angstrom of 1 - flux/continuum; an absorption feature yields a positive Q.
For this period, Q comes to 3.7 angstrom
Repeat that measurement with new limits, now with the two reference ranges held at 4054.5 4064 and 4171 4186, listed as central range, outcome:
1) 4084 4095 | 0.6 angstrom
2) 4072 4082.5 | 0.4 angstrom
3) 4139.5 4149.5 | -0.3 angstrom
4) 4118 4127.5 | 0.3 angstrom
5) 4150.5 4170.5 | -0.2 angstrom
